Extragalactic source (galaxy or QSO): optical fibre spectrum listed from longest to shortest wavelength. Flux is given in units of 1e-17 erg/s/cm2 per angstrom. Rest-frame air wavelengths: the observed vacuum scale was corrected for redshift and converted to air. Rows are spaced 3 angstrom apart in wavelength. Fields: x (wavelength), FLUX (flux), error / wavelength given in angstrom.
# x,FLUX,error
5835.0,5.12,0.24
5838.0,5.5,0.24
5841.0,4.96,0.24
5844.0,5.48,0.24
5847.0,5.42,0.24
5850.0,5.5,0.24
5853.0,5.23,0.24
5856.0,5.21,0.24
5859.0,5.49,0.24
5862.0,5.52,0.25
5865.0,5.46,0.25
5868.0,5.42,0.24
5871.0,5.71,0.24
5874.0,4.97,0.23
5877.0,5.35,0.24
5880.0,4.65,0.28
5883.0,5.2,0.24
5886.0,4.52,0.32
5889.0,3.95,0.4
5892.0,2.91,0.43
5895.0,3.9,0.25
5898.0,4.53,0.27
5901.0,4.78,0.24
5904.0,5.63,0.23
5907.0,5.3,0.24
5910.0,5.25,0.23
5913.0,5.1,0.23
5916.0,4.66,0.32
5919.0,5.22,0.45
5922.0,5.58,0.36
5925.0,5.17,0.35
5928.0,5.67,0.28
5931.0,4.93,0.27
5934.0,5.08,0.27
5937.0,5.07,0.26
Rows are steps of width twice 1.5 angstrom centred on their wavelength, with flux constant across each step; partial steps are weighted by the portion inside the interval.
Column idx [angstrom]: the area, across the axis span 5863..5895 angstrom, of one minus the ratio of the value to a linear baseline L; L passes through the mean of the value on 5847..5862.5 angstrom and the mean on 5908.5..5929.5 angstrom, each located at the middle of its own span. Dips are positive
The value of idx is 3.3 angstrom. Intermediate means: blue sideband 5.38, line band 4.78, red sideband 5.24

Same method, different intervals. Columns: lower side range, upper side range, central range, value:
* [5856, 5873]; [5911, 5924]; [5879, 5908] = 4.2 angstrom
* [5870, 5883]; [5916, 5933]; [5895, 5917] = 1.0 angstrom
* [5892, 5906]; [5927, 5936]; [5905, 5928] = -1.6 angstrom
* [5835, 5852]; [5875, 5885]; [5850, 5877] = -1.1 angstrom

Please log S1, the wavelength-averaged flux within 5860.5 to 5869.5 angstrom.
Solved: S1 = 5.47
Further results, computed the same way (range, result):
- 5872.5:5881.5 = 4.99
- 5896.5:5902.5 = 4.66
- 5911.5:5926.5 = 5.15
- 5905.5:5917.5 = 5.08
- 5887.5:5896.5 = 3.59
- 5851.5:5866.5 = 5.38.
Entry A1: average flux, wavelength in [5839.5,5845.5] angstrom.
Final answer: 5.22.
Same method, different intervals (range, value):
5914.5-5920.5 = 4.94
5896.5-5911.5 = 5.1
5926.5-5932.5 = 5.3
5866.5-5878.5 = 5.36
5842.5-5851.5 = 5.47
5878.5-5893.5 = 4.25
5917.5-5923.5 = 5.4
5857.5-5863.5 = 5.5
